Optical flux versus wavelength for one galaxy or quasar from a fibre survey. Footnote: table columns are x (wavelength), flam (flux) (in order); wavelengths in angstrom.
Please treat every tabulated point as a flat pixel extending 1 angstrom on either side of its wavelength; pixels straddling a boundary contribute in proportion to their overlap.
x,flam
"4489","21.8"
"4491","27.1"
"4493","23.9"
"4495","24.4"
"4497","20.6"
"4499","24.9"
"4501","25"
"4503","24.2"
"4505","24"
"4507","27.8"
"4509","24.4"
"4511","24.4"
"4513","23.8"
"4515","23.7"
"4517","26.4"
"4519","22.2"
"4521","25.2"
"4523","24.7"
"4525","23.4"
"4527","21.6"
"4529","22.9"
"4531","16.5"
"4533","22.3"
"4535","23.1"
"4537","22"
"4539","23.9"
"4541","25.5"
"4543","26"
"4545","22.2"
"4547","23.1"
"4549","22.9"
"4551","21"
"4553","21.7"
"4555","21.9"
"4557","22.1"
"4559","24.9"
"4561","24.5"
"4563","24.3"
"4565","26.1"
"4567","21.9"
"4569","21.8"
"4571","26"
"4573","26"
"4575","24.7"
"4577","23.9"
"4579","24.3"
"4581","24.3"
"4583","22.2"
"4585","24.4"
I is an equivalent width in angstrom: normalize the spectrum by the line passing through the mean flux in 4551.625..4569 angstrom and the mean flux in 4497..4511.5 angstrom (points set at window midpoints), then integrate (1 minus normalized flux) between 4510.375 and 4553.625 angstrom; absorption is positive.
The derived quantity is 1.6 angstrom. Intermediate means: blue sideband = 24.7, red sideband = 23.3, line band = 23.1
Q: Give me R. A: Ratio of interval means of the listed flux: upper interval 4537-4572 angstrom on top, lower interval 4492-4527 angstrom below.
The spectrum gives 0.97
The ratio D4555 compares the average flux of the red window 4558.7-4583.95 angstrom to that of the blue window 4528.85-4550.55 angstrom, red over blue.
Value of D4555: 1.07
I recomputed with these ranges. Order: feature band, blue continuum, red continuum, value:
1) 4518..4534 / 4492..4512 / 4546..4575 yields 1.10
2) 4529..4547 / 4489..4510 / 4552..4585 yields 1.03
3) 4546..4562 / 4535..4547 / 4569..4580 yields 0.91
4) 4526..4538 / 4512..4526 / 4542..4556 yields 1.09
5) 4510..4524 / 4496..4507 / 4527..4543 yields -0.59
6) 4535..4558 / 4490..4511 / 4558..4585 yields 1.34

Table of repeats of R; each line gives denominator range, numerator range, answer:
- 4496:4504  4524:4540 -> 0.93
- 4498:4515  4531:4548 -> 0.93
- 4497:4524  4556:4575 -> 0.99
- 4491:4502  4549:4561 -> 0.94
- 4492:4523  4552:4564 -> 0.95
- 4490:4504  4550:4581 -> 0.98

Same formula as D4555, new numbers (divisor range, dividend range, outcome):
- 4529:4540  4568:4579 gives 1.13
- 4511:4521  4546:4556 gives 0.91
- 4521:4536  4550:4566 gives 1.05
